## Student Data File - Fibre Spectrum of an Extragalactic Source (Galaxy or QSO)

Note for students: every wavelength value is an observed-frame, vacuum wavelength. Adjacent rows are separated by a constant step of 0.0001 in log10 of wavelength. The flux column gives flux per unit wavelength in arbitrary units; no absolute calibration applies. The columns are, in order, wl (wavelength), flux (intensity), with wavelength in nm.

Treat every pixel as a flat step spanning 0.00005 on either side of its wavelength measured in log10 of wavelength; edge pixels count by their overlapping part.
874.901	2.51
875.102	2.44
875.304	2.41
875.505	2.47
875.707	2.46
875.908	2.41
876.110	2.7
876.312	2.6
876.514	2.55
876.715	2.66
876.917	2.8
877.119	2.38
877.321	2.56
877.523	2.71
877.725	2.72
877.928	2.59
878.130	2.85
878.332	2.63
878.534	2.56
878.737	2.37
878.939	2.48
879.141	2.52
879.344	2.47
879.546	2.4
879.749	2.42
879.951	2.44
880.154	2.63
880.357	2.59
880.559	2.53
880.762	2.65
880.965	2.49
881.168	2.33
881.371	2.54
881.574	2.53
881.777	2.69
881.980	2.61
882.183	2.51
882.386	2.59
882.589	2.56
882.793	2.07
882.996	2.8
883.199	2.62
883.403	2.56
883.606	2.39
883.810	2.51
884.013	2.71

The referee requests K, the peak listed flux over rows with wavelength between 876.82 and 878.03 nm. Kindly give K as 2.8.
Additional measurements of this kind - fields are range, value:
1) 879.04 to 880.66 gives 2.63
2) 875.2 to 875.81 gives 2.47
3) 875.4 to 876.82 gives 2.7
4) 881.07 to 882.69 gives 2.69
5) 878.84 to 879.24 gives 2.52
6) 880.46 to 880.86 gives 2.65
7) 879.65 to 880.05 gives 2.44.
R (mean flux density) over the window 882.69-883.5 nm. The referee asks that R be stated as 2.51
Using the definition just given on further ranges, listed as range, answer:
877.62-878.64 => 2.67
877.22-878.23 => 2.68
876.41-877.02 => 2.67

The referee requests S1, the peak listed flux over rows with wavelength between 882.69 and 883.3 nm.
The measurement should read 2.8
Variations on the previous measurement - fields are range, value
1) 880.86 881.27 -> 2.49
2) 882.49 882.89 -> 2.56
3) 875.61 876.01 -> 2.46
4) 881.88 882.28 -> 2.61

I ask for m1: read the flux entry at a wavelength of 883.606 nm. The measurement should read 2.39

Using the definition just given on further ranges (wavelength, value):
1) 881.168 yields 2.33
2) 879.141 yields 2.52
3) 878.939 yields 2.48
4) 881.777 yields 2.69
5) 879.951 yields 2.44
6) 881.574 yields 2.53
